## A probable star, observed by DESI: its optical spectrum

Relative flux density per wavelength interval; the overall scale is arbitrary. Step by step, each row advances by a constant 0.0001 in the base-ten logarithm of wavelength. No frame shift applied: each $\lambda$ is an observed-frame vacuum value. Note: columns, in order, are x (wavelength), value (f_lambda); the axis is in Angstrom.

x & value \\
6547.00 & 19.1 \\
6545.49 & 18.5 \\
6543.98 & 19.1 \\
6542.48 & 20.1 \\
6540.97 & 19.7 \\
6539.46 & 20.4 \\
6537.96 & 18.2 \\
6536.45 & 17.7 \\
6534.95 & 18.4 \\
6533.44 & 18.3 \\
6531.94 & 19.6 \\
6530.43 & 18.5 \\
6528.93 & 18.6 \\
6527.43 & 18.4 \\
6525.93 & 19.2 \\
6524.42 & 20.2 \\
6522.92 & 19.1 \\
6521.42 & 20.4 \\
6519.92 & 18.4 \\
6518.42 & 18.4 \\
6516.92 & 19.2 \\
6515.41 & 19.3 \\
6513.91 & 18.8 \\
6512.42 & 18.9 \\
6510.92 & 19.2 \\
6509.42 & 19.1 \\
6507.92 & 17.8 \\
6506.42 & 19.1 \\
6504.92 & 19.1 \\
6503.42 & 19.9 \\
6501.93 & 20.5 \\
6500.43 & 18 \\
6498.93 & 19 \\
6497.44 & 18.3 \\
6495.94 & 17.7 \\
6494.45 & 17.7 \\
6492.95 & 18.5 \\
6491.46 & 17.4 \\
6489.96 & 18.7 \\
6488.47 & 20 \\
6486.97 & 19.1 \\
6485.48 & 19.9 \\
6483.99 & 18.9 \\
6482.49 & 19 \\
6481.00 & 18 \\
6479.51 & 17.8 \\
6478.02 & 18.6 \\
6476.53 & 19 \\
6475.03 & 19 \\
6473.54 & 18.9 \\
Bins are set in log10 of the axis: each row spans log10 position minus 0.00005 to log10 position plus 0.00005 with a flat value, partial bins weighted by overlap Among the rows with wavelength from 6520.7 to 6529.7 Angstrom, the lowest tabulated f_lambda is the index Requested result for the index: 18.4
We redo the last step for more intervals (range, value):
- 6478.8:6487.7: 17.8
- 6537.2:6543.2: 18.2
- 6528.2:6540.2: 17.7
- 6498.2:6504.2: 18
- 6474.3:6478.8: 18.6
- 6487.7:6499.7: 17.4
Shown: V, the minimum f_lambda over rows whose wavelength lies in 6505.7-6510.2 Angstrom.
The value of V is 17.8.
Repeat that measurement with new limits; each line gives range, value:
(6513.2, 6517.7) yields 18.8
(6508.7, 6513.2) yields 18.9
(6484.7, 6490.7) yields 18.7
